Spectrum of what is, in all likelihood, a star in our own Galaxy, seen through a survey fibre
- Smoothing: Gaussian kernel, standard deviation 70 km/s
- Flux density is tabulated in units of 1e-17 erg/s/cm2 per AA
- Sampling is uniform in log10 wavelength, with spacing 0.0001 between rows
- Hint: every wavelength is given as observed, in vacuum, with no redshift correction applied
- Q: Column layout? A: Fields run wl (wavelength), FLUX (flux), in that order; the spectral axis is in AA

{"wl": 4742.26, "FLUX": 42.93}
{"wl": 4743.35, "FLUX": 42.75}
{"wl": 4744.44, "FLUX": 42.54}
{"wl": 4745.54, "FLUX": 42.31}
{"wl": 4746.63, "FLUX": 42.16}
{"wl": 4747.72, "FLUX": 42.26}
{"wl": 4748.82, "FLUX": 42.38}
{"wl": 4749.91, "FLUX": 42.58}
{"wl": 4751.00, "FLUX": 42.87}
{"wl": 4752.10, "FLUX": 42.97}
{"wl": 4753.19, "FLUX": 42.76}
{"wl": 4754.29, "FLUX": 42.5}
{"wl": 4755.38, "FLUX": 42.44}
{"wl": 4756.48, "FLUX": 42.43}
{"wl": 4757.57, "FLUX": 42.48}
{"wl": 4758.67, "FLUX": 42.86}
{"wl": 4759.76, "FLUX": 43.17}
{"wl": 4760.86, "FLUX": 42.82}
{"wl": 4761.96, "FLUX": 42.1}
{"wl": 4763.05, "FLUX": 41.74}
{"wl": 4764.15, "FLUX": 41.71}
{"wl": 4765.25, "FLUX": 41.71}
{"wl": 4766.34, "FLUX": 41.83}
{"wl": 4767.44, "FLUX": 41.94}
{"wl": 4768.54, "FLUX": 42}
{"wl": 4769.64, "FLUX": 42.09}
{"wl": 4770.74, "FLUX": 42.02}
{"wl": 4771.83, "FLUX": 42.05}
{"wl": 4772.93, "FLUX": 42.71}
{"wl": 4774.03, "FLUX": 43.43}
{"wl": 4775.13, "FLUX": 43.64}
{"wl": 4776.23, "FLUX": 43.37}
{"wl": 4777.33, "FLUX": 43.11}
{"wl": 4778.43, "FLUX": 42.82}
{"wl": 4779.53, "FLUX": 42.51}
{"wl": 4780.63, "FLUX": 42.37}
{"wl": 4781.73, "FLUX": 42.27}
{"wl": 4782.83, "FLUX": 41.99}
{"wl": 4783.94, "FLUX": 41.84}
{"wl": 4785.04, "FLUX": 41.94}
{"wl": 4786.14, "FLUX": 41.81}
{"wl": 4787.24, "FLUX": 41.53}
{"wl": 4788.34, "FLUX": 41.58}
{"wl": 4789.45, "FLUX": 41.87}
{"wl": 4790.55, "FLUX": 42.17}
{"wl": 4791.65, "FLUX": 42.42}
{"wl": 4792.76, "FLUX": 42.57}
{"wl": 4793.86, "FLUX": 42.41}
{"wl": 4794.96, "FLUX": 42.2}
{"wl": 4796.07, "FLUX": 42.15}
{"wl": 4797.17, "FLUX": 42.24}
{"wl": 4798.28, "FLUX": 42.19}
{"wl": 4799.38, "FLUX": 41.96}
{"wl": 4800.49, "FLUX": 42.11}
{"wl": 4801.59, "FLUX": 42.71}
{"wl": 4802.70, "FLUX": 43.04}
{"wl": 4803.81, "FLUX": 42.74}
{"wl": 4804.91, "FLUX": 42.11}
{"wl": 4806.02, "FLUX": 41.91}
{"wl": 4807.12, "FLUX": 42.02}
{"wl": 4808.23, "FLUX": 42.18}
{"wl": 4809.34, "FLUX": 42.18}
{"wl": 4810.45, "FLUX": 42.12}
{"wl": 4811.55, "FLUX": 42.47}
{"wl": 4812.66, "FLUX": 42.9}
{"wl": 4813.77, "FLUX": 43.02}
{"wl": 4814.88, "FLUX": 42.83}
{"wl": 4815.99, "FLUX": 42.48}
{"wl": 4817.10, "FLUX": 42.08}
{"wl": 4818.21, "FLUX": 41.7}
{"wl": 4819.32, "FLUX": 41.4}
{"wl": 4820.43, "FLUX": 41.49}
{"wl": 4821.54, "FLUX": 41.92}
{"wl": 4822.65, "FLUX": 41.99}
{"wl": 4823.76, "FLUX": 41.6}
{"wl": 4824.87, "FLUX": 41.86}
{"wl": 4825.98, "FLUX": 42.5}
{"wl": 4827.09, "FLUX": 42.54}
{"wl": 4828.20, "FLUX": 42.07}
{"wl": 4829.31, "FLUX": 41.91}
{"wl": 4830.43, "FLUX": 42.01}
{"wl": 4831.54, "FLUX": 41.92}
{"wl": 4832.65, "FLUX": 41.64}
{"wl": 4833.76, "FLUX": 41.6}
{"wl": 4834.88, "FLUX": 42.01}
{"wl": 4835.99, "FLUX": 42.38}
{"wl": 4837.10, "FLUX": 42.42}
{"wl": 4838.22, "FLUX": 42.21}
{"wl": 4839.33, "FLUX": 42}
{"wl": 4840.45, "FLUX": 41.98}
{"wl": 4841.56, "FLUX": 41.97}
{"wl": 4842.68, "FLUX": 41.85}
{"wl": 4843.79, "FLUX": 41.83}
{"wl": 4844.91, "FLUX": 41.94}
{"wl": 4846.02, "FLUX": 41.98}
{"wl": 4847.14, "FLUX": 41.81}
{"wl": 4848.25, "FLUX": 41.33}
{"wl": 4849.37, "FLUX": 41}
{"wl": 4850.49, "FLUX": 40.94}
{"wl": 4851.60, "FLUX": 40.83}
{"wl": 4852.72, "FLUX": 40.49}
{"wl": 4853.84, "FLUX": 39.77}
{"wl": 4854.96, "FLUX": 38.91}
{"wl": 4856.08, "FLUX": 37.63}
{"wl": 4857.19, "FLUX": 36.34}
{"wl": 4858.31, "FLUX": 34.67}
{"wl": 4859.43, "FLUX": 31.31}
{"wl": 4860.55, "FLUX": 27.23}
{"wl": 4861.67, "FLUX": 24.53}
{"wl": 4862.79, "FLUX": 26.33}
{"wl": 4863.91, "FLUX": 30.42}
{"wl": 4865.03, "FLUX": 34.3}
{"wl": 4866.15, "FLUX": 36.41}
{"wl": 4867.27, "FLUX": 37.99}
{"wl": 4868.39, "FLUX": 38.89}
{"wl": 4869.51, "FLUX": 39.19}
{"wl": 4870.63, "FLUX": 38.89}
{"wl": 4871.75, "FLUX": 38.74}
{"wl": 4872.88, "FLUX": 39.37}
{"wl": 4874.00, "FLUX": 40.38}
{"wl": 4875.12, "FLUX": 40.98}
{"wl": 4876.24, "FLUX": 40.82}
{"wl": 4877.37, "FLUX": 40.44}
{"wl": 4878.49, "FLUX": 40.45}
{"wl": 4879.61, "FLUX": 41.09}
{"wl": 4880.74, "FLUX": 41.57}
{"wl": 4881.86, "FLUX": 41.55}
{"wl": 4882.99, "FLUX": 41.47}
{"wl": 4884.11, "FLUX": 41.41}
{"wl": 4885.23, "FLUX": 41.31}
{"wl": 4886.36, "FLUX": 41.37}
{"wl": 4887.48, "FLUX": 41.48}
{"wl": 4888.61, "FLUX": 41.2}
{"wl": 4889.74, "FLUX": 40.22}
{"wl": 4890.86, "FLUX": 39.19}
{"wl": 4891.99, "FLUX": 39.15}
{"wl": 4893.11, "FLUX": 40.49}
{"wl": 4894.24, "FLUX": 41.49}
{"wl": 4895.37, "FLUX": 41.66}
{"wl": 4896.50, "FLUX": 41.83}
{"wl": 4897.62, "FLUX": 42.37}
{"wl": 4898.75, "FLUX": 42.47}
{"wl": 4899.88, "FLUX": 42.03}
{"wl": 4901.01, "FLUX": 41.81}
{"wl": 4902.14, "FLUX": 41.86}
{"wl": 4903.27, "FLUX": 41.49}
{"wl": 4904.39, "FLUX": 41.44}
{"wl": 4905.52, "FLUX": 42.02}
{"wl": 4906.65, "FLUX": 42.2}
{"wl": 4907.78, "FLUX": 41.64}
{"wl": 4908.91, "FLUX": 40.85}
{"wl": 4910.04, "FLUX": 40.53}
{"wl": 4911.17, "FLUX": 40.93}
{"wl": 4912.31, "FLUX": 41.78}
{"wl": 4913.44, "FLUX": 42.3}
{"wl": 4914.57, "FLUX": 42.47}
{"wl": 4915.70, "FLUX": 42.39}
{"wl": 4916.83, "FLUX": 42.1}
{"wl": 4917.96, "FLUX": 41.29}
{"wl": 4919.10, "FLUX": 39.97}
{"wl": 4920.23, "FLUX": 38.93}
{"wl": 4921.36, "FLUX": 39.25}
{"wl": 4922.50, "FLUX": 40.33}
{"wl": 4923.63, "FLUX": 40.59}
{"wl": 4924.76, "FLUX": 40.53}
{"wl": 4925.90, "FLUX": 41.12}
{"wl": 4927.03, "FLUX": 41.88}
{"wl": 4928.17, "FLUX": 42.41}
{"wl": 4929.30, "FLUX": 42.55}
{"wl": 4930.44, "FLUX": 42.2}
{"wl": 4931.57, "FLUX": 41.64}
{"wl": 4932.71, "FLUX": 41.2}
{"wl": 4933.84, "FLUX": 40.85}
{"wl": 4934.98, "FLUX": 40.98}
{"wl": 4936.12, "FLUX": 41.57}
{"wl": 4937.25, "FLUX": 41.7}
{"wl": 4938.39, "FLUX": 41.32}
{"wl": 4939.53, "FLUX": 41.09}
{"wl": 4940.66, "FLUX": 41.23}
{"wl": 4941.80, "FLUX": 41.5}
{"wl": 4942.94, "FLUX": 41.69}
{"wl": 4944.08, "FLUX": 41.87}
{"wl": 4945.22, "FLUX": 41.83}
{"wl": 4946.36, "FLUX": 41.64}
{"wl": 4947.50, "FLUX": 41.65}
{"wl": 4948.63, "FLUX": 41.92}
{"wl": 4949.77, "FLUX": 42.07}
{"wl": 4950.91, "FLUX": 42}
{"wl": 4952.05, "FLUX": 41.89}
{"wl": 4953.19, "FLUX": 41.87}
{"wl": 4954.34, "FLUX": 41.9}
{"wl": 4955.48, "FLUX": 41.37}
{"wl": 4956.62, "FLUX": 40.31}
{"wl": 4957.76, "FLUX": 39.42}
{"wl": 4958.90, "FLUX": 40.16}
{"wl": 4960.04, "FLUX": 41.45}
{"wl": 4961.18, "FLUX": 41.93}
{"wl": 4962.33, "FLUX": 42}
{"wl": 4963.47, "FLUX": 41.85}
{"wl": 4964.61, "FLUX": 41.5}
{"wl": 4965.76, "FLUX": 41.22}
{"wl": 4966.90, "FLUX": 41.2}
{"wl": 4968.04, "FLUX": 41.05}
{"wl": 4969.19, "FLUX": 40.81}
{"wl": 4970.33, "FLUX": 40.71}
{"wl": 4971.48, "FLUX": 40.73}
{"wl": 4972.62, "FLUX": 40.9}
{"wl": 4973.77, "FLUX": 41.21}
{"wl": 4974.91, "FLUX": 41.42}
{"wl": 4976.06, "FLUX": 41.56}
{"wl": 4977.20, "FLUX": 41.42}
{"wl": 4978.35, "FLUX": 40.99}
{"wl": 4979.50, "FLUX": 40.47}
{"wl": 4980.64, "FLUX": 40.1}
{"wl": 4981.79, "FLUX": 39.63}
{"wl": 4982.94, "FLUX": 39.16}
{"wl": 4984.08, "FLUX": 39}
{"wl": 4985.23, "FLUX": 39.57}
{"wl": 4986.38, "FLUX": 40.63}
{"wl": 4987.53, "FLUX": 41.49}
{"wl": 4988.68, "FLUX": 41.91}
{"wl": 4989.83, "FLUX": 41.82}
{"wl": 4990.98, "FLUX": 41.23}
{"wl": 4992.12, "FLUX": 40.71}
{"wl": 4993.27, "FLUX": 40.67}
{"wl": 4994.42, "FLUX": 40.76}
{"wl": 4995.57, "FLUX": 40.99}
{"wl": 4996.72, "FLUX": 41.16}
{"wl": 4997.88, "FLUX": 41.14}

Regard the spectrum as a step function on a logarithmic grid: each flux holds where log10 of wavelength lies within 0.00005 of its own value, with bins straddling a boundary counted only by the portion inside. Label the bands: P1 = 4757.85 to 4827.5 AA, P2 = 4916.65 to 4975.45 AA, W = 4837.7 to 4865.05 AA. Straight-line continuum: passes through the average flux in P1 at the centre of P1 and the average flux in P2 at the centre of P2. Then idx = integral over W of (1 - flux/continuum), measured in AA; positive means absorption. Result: 2.7 AA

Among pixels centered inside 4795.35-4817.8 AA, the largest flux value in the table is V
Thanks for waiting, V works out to 43.04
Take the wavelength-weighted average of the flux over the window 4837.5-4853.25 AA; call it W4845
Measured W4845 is 41.6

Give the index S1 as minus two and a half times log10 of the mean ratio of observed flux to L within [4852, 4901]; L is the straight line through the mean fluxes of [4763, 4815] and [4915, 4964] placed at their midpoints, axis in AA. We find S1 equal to 0.085 mag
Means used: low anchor 42.3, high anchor 41.3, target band 38.6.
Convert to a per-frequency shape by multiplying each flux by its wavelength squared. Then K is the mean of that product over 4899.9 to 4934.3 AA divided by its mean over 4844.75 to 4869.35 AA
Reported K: 1.2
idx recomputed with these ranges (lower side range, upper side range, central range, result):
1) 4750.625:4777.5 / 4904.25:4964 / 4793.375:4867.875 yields 3.0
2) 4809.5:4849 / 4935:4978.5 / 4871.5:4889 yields 0.4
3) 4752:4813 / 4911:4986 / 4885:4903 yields 0.1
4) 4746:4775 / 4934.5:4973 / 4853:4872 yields 3.2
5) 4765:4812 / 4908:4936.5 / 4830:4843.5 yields 0.0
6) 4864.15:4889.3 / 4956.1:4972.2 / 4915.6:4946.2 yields -0.5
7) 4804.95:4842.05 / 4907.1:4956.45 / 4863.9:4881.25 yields 1.2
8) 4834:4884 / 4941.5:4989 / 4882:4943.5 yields -2.0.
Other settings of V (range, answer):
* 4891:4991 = 42.55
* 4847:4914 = 42.47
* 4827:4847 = 42.54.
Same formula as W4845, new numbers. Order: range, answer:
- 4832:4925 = 40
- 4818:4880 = 39.5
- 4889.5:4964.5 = 41.4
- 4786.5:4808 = 42.2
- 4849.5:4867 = 34.9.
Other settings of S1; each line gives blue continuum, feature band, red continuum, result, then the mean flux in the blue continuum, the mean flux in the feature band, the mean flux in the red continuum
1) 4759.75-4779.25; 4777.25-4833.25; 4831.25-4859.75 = -0.02 mag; 42.4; 42.2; 40.6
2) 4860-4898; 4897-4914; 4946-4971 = -0.06 mag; 38.6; 41.7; 41.4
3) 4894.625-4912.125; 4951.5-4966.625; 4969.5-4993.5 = -0.01 mag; 41.7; 41.3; 40.7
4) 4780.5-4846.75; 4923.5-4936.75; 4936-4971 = 0.00 mag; 42.1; 41.5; 41.4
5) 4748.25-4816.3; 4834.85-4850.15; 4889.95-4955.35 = 0.00 mag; 42.4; 41.9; 41.4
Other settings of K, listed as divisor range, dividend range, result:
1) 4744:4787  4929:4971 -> 1.05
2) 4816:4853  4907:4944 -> 1.02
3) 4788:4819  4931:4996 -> 1.04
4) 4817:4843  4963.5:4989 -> 1.03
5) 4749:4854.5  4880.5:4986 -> 1.03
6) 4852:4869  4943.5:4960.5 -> 1.25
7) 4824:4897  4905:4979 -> 1.08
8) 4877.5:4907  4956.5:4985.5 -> 1.02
